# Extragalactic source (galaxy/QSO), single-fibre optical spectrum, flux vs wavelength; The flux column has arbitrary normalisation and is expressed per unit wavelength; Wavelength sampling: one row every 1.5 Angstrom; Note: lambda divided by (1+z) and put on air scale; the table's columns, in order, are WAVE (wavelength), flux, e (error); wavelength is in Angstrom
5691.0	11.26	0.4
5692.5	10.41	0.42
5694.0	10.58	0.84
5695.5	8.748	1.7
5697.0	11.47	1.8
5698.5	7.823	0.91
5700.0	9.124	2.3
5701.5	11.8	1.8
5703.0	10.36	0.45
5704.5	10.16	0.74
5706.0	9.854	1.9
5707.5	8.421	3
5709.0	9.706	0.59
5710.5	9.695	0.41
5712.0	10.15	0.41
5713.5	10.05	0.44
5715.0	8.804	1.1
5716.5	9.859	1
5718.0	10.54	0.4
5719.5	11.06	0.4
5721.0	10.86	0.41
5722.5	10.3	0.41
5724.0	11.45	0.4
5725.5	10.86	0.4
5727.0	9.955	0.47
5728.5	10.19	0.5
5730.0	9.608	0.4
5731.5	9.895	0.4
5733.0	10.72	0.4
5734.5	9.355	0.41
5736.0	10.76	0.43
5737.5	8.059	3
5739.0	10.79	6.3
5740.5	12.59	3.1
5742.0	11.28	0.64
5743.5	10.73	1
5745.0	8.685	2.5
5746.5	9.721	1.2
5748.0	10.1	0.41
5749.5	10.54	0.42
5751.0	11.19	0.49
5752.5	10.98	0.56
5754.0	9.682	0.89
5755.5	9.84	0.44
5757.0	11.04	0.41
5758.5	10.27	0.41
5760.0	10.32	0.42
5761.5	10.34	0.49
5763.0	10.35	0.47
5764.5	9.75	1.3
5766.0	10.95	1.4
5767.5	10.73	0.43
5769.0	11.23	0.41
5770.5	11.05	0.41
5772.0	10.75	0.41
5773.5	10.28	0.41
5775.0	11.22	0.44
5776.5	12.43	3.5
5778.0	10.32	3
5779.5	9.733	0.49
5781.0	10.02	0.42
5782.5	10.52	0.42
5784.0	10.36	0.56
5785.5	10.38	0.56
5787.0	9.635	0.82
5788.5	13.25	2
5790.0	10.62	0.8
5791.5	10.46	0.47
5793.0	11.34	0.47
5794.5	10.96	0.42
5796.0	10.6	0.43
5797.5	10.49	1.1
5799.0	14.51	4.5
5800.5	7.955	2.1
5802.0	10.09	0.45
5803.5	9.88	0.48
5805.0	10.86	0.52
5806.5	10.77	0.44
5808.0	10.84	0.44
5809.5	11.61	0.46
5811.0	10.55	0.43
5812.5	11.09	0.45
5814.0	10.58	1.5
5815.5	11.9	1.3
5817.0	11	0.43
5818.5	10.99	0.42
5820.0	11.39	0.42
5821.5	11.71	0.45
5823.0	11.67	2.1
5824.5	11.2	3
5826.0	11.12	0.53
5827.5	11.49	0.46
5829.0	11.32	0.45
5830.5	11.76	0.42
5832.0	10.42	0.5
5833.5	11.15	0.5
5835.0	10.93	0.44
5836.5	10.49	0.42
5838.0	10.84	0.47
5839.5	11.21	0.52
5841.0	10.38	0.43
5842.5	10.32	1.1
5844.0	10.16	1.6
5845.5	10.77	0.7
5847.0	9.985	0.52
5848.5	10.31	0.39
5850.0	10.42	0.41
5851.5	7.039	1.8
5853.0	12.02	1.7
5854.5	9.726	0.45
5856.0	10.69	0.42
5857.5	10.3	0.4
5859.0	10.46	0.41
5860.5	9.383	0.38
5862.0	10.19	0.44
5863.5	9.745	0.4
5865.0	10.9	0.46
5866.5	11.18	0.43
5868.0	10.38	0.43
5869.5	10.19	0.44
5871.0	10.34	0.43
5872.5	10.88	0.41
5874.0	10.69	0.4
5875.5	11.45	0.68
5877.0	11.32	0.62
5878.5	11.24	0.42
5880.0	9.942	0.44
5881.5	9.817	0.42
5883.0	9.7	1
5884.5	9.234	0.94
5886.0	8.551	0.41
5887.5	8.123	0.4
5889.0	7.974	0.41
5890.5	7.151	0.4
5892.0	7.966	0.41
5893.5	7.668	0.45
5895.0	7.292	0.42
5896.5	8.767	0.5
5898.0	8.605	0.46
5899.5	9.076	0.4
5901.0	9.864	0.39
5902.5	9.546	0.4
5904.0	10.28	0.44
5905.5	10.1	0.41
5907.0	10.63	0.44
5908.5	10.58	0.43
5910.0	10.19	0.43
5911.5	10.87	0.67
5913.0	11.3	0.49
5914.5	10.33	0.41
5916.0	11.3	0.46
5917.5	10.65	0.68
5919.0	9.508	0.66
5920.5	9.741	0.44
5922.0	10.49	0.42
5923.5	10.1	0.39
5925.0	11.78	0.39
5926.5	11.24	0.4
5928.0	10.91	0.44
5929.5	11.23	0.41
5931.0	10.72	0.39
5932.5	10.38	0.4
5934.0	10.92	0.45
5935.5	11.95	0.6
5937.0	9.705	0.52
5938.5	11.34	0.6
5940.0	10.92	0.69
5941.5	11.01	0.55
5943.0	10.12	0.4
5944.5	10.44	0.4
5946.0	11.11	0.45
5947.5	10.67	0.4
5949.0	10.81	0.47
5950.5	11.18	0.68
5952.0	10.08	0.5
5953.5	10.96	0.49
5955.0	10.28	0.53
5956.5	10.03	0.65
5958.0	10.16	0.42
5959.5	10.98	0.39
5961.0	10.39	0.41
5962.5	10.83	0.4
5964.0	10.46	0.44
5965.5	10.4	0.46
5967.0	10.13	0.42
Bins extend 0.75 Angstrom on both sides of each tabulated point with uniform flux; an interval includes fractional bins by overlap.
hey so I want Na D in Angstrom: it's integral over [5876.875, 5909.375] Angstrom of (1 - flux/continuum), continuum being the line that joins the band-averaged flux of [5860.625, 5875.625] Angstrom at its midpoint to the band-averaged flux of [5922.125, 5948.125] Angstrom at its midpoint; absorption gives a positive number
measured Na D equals 4.4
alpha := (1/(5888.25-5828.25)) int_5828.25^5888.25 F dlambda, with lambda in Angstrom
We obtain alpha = 10.3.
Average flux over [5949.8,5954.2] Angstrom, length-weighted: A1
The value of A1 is 10.7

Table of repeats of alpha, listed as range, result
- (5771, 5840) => 10.9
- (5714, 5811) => 10.5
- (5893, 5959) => 10.3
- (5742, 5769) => 10.4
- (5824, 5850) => 10.8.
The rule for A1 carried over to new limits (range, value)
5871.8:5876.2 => 11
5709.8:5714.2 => 9.97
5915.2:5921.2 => 10.3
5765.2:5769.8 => 11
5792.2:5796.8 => 11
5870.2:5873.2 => 10.6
